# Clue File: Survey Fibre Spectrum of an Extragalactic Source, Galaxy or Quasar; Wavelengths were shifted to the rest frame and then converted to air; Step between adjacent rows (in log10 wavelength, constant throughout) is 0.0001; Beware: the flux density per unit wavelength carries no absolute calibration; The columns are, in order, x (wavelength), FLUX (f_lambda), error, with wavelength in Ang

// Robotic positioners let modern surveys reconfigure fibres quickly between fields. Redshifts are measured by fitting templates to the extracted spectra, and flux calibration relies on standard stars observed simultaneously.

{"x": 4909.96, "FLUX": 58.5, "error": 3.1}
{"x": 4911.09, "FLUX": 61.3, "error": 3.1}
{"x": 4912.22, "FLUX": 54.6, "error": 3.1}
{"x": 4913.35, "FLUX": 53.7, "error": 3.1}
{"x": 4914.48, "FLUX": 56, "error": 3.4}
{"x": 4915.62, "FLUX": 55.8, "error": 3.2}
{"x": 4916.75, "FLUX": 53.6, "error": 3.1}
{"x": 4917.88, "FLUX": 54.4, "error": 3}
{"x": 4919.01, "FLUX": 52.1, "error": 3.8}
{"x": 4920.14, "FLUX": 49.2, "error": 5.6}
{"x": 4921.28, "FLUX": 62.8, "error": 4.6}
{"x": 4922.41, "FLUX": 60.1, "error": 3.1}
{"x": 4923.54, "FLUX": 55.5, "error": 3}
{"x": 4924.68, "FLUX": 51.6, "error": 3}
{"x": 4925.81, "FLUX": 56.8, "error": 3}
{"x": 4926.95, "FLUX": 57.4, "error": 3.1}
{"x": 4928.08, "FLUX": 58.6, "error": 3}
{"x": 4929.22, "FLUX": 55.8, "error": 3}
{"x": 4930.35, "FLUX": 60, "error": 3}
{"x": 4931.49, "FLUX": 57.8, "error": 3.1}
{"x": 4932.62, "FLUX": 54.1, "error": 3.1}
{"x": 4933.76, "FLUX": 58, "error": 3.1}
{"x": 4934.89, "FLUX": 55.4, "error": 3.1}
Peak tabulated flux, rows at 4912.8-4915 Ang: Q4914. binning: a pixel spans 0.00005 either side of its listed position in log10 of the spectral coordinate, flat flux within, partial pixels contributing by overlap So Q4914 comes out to 56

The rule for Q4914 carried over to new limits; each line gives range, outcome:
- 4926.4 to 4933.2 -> 60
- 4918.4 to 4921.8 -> 62.8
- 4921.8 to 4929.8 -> 60.1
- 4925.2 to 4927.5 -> 57.4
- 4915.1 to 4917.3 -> 55.8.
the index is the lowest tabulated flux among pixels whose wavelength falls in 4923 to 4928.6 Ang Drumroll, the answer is 51.6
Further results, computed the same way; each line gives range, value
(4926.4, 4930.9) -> 55.8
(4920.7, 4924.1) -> 55.5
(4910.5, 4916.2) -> 53.7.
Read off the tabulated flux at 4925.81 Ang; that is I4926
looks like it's 56.8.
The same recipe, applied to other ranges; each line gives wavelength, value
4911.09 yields 61.3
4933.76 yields 58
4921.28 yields 62.8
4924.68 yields 51.6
